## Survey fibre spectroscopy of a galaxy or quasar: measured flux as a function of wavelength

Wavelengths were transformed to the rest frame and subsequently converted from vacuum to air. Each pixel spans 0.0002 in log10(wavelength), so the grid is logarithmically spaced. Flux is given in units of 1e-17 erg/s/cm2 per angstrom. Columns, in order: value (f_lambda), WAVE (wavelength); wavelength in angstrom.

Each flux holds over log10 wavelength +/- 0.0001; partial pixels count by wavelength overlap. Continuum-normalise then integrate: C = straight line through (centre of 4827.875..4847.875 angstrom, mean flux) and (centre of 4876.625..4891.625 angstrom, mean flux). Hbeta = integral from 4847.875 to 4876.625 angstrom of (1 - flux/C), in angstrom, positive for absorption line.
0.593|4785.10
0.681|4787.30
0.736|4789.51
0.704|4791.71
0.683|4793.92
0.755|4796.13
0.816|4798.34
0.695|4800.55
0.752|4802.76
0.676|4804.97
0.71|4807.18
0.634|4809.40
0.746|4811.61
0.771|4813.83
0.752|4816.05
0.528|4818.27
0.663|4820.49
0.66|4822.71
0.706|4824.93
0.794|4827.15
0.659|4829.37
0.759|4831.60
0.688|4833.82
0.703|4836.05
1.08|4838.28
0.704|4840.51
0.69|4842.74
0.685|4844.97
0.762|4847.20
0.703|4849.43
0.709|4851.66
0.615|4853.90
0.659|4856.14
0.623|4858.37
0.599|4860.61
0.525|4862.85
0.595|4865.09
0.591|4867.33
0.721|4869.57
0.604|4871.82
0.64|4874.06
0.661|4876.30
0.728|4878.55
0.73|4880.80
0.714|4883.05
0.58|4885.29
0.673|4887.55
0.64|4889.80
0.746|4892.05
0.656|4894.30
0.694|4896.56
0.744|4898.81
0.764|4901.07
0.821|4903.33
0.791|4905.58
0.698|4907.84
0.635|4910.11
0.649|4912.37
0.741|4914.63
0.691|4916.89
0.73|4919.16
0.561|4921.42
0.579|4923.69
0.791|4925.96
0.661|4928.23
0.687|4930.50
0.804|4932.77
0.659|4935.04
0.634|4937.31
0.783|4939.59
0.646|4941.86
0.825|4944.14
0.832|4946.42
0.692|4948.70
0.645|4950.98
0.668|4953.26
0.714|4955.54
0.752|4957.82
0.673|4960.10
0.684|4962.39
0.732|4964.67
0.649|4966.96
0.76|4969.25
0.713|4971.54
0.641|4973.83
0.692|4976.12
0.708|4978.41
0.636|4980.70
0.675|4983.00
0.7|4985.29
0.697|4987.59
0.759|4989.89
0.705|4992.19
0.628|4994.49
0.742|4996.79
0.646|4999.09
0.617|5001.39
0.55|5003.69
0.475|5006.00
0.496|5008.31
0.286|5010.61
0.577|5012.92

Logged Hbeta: 3.1 angstrom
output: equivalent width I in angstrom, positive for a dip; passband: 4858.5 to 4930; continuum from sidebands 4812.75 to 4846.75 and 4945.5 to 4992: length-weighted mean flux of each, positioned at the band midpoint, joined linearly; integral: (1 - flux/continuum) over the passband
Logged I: 3.7 angstrom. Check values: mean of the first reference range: 0.724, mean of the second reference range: 0.701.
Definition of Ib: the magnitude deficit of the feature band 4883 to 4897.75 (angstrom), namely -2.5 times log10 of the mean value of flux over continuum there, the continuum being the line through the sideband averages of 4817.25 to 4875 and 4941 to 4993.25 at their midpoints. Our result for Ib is 0.03 mag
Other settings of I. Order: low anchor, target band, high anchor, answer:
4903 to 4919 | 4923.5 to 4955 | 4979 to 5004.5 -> -0.6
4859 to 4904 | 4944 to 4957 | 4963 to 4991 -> -0.6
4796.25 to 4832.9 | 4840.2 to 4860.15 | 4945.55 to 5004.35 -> 0.7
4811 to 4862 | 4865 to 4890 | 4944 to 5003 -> 1.5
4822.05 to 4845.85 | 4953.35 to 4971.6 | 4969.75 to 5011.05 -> -1.4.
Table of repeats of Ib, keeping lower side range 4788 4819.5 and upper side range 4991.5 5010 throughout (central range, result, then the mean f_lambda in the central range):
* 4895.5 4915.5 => -0.12 mag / 0.726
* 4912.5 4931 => -0.06 mag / 0.678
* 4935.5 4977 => -0.14 mag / 0.707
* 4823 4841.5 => -0.10 mag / 0.758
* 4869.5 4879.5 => 0.01 mag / 0.664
